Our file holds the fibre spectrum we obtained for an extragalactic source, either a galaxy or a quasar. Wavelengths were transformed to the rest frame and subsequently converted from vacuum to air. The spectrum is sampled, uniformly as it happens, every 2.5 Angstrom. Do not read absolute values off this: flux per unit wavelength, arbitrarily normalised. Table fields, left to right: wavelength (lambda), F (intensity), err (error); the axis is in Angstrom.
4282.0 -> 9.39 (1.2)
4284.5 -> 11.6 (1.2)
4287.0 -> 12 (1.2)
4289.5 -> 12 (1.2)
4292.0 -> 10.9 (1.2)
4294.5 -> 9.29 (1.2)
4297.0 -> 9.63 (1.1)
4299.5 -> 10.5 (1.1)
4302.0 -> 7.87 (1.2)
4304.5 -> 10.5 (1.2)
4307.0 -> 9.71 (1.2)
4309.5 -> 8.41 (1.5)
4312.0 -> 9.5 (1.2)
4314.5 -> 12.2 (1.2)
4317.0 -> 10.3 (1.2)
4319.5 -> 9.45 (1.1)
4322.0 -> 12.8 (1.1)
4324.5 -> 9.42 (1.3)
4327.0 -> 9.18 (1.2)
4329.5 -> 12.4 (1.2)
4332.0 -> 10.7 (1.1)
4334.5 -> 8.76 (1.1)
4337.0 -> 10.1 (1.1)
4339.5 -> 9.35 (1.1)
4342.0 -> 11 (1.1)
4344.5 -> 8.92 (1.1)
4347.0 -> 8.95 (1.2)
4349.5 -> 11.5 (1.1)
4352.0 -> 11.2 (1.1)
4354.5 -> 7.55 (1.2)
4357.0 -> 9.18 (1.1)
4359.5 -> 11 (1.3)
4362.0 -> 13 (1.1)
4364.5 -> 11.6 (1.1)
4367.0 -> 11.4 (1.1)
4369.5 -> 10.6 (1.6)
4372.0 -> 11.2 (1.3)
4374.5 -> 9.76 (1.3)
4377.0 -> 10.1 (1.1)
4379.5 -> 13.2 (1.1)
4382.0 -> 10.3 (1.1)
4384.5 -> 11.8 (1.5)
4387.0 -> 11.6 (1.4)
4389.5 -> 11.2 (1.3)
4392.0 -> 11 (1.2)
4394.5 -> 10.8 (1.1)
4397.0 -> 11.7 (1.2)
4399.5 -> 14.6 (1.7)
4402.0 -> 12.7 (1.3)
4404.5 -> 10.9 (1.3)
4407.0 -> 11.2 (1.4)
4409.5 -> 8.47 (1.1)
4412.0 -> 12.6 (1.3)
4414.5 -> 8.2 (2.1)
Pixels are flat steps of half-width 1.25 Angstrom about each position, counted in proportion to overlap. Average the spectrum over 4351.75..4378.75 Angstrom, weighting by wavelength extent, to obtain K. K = 10.6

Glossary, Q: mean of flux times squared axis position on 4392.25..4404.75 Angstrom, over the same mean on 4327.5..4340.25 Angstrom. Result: 1.2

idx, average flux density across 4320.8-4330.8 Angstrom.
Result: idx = 10.9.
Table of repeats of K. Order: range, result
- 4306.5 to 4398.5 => 10.6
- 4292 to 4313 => 9.51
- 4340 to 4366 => 10.4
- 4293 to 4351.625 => 10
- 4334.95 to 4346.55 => 9.71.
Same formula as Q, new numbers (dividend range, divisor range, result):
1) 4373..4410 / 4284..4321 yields 1.15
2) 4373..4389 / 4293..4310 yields 1.22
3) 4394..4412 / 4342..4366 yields 1.14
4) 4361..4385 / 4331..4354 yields 1.15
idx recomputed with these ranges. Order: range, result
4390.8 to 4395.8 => 10.9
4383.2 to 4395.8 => 11.3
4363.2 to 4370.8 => 11.2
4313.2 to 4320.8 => 10.7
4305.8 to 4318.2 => 10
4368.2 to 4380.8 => 11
